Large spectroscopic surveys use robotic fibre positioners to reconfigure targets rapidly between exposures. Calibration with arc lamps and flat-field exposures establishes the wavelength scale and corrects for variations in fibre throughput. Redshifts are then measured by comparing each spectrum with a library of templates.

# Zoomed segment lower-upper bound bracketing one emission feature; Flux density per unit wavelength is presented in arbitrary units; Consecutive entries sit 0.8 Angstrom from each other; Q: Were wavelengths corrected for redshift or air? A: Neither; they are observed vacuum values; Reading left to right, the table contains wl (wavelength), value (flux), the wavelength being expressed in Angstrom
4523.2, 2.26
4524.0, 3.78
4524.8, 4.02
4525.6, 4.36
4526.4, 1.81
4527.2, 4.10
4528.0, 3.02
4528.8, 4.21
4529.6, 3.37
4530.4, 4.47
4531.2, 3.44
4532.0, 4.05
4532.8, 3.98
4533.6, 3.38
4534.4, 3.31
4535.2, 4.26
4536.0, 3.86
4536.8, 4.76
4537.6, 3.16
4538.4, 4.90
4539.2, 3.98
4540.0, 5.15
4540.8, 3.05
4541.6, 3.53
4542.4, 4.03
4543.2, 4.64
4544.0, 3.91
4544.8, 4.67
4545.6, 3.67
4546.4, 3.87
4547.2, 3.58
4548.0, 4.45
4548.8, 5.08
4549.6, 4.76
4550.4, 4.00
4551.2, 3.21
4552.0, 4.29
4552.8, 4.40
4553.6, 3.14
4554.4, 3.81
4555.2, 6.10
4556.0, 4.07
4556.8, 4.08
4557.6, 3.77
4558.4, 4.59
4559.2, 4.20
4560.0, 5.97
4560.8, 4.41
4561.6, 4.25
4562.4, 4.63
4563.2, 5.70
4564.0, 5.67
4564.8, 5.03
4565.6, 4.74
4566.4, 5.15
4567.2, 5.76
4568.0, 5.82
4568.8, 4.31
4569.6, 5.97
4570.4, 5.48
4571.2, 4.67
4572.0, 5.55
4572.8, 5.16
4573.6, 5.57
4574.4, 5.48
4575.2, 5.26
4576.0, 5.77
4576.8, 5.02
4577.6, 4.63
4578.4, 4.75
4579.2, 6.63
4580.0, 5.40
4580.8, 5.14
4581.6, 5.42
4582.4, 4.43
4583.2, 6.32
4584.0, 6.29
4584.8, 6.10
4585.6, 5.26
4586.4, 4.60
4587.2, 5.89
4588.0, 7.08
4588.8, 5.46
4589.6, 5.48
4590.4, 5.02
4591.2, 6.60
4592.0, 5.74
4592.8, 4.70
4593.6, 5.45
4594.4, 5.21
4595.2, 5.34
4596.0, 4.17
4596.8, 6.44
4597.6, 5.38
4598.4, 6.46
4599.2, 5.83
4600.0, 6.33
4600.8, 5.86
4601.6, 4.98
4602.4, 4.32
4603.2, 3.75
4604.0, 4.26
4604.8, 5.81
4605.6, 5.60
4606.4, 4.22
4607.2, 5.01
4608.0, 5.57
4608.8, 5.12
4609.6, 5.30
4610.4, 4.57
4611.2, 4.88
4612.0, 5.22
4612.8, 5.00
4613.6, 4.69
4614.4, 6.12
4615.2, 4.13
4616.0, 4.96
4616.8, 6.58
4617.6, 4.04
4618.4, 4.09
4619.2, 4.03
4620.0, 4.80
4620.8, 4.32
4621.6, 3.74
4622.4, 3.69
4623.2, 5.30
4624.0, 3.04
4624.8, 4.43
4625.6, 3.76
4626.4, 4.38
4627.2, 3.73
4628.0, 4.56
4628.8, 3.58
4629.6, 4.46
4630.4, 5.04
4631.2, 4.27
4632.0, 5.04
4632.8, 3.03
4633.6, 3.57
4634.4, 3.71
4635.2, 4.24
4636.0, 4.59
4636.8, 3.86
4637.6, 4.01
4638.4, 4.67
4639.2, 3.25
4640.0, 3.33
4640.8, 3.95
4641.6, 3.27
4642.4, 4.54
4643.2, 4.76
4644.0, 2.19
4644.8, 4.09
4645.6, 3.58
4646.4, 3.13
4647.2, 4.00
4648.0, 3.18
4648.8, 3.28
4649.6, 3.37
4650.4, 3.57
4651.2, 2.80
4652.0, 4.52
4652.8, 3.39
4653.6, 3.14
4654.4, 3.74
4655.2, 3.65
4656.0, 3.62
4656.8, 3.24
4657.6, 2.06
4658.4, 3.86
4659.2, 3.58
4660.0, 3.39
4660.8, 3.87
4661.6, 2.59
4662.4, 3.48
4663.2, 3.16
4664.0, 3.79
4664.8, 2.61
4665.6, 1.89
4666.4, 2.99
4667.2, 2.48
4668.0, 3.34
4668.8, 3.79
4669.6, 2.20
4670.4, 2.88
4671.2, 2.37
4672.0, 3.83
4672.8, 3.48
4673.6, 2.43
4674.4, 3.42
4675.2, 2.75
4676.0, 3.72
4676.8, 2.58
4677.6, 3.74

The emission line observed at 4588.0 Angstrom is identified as C IV 1549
